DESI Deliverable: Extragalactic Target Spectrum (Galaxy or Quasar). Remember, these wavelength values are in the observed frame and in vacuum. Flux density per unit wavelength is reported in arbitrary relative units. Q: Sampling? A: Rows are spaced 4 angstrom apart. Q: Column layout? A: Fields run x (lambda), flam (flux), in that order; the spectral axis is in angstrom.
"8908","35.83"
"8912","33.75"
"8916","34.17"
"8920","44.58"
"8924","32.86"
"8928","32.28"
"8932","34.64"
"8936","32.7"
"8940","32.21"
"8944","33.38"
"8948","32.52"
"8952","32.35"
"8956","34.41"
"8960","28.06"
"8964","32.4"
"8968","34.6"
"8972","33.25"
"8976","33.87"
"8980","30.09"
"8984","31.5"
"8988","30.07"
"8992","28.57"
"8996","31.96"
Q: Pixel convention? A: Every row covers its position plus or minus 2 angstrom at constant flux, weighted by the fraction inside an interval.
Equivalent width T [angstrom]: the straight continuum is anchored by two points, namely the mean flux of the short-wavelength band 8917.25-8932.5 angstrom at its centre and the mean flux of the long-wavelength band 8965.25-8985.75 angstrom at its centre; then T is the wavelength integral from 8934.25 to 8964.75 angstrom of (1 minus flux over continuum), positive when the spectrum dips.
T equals 2.0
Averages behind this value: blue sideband 36.1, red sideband 32.7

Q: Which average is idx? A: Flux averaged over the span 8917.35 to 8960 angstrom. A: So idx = 33.9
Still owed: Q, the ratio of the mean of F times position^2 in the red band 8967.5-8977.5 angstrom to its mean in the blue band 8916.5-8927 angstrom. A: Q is 0.91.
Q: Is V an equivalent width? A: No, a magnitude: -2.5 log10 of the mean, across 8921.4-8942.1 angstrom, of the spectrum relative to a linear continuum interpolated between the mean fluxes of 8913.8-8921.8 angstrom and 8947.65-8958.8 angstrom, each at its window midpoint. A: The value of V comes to 0.10 mag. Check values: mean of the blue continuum 39.1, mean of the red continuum 32.8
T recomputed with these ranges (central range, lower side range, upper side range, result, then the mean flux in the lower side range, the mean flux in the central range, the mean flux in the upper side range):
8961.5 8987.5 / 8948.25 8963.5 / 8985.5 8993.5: -1.58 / 31.8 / 32.4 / 29.5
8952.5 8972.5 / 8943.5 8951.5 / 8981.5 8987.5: -0.27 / 32.8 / 32.5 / 31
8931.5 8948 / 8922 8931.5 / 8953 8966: -0.31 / 32.9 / 33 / 31.7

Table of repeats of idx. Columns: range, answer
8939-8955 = 32.8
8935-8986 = 32.4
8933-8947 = 32.9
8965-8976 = 33.8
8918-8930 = 36.6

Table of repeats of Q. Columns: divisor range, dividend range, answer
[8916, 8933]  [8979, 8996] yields 0.85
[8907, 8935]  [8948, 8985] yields 0.92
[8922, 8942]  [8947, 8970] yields 0.99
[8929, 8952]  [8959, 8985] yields 0.98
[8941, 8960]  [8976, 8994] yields 0.94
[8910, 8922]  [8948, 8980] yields 0.88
